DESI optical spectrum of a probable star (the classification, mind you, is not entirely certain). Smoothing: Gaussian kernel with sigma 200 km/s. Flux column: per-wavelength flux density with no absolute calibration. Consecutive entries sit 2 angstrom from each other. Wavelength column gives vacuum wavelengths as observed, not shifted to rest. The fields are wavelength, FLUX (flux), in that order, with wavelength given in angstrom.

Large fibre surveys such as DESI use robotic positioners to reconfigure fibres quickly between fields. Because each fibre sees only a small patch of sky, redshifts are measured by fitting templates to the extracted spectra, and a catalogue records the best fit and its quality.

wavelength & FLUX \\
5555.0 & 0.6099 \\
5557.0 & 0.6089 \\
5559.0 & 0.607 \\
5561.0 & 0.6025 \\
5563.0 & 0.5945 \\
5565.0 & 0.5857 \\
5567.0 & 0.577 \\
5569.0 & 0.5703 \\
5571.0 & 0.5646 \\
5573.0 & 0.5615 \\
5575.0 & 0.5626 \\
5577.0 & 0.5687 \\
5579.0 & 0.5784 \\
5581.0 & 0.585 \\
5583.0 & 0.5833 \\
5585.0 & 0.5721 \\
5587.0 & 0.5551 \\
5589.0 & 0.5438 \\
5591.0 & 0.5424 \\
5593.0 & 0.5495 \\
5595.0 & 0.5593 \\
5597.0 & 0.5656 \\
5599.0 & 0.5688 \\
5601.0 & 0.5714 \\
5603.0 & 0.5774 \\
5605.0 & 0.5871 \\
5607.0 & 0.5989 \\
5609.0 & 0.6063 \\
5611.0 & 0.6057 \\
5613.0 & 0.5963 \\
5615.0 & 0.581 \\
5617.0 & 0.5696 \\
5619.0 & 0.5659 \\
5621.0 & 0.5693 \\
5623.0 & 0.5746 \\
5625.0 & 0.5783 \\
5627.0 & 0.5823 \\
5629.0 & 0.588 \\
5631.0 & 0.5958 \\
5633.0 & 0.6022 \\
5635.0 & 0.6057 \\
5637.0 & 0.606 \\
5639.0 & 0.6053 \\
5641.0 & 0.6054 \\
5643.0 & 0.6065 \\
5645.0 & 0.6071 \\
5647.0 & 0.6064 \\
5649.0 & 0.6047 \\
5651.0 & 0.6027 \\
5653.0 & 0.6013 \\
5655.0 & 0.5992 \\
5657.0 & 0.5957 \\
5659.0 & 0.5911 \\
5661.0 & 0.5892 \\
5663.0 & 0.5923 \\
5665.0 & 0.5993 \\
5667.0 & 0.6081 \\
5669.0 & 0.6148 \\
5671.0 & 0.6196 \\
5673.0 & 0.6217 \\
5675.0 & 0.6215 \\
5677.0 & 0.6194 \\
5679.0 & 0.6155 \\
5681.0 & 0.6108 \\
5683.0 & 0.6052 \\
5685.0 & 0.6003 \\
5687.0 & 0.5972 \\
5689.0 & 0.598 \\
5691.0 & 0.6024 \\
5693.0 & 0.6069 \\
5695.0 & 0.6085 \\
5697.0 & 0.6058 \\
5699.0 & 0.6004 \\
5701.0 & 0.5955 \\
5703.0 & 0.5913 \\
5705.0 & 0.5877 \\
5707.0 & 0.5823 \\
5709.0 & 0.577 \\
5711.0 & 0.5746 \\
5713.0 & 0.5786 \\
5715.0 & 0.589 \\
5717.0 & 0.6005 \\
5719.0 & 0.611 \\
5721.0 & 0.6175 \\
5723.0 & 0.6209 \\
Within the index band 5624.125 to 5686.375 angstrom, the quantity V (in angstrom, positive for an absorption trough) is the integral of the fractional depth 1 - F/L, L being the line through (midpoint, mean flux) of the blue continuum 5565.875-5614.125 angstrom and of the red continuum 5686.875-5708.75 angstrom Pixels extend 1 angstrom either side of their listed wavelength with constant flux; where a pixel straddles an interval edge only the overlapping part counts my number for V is -1.7 angstrom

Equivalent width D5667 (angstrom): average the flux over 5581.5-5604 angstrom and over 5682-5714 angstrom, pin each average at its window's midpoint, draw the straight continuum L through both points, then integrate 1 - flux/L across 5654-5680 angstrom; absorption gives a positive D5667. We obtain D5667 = -1.0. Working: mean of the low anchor 0.563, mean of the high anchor 0.594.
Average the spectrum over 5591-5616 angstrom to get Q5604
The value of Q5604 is 0.579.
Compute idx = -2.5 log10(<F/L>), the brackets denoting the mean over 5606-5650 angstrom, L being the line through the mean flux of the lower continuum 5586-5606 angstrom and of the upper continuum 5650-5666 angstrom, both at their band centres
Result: -0.026 mag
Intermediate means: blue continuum 0.562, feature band 0.594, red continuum 0.596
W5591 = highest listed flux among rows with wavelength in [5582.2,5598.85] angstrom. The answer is 0.5833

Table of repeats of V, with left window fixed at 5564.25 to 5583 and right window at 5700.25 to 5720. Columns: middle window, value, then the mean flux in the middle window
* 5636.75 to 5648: -0.5 angstrom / 0.606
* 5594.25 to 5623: -0.2 angstrom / 0.58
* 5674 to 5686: -0.6 angstrom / 0.612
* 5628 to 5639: -0.4 angstrom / 0.6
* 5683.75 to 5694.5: -0.3 angstrom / 0.601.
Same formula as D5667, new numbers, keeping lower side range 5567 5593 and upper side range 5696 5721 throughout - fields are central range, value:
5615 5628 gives 0.0 angstrom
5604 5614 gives -0.5 angstrom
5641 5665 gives -0.8 angstrom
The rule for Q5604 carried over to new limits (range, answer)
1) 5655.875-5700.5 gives 0.605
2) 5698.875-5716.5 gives 0.586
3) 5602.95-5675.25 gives 0.597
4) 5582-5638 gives 0.579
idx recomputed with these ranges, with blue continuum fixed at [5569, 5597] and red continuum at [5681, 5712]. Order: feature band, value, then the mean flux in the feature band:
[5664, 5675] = -0.05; 0.614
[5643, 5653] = -0.04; 0.605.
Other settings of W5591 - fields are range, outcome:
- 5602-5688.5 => 0.6217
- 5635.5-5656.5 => 0.6071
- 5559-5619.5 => 0.607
